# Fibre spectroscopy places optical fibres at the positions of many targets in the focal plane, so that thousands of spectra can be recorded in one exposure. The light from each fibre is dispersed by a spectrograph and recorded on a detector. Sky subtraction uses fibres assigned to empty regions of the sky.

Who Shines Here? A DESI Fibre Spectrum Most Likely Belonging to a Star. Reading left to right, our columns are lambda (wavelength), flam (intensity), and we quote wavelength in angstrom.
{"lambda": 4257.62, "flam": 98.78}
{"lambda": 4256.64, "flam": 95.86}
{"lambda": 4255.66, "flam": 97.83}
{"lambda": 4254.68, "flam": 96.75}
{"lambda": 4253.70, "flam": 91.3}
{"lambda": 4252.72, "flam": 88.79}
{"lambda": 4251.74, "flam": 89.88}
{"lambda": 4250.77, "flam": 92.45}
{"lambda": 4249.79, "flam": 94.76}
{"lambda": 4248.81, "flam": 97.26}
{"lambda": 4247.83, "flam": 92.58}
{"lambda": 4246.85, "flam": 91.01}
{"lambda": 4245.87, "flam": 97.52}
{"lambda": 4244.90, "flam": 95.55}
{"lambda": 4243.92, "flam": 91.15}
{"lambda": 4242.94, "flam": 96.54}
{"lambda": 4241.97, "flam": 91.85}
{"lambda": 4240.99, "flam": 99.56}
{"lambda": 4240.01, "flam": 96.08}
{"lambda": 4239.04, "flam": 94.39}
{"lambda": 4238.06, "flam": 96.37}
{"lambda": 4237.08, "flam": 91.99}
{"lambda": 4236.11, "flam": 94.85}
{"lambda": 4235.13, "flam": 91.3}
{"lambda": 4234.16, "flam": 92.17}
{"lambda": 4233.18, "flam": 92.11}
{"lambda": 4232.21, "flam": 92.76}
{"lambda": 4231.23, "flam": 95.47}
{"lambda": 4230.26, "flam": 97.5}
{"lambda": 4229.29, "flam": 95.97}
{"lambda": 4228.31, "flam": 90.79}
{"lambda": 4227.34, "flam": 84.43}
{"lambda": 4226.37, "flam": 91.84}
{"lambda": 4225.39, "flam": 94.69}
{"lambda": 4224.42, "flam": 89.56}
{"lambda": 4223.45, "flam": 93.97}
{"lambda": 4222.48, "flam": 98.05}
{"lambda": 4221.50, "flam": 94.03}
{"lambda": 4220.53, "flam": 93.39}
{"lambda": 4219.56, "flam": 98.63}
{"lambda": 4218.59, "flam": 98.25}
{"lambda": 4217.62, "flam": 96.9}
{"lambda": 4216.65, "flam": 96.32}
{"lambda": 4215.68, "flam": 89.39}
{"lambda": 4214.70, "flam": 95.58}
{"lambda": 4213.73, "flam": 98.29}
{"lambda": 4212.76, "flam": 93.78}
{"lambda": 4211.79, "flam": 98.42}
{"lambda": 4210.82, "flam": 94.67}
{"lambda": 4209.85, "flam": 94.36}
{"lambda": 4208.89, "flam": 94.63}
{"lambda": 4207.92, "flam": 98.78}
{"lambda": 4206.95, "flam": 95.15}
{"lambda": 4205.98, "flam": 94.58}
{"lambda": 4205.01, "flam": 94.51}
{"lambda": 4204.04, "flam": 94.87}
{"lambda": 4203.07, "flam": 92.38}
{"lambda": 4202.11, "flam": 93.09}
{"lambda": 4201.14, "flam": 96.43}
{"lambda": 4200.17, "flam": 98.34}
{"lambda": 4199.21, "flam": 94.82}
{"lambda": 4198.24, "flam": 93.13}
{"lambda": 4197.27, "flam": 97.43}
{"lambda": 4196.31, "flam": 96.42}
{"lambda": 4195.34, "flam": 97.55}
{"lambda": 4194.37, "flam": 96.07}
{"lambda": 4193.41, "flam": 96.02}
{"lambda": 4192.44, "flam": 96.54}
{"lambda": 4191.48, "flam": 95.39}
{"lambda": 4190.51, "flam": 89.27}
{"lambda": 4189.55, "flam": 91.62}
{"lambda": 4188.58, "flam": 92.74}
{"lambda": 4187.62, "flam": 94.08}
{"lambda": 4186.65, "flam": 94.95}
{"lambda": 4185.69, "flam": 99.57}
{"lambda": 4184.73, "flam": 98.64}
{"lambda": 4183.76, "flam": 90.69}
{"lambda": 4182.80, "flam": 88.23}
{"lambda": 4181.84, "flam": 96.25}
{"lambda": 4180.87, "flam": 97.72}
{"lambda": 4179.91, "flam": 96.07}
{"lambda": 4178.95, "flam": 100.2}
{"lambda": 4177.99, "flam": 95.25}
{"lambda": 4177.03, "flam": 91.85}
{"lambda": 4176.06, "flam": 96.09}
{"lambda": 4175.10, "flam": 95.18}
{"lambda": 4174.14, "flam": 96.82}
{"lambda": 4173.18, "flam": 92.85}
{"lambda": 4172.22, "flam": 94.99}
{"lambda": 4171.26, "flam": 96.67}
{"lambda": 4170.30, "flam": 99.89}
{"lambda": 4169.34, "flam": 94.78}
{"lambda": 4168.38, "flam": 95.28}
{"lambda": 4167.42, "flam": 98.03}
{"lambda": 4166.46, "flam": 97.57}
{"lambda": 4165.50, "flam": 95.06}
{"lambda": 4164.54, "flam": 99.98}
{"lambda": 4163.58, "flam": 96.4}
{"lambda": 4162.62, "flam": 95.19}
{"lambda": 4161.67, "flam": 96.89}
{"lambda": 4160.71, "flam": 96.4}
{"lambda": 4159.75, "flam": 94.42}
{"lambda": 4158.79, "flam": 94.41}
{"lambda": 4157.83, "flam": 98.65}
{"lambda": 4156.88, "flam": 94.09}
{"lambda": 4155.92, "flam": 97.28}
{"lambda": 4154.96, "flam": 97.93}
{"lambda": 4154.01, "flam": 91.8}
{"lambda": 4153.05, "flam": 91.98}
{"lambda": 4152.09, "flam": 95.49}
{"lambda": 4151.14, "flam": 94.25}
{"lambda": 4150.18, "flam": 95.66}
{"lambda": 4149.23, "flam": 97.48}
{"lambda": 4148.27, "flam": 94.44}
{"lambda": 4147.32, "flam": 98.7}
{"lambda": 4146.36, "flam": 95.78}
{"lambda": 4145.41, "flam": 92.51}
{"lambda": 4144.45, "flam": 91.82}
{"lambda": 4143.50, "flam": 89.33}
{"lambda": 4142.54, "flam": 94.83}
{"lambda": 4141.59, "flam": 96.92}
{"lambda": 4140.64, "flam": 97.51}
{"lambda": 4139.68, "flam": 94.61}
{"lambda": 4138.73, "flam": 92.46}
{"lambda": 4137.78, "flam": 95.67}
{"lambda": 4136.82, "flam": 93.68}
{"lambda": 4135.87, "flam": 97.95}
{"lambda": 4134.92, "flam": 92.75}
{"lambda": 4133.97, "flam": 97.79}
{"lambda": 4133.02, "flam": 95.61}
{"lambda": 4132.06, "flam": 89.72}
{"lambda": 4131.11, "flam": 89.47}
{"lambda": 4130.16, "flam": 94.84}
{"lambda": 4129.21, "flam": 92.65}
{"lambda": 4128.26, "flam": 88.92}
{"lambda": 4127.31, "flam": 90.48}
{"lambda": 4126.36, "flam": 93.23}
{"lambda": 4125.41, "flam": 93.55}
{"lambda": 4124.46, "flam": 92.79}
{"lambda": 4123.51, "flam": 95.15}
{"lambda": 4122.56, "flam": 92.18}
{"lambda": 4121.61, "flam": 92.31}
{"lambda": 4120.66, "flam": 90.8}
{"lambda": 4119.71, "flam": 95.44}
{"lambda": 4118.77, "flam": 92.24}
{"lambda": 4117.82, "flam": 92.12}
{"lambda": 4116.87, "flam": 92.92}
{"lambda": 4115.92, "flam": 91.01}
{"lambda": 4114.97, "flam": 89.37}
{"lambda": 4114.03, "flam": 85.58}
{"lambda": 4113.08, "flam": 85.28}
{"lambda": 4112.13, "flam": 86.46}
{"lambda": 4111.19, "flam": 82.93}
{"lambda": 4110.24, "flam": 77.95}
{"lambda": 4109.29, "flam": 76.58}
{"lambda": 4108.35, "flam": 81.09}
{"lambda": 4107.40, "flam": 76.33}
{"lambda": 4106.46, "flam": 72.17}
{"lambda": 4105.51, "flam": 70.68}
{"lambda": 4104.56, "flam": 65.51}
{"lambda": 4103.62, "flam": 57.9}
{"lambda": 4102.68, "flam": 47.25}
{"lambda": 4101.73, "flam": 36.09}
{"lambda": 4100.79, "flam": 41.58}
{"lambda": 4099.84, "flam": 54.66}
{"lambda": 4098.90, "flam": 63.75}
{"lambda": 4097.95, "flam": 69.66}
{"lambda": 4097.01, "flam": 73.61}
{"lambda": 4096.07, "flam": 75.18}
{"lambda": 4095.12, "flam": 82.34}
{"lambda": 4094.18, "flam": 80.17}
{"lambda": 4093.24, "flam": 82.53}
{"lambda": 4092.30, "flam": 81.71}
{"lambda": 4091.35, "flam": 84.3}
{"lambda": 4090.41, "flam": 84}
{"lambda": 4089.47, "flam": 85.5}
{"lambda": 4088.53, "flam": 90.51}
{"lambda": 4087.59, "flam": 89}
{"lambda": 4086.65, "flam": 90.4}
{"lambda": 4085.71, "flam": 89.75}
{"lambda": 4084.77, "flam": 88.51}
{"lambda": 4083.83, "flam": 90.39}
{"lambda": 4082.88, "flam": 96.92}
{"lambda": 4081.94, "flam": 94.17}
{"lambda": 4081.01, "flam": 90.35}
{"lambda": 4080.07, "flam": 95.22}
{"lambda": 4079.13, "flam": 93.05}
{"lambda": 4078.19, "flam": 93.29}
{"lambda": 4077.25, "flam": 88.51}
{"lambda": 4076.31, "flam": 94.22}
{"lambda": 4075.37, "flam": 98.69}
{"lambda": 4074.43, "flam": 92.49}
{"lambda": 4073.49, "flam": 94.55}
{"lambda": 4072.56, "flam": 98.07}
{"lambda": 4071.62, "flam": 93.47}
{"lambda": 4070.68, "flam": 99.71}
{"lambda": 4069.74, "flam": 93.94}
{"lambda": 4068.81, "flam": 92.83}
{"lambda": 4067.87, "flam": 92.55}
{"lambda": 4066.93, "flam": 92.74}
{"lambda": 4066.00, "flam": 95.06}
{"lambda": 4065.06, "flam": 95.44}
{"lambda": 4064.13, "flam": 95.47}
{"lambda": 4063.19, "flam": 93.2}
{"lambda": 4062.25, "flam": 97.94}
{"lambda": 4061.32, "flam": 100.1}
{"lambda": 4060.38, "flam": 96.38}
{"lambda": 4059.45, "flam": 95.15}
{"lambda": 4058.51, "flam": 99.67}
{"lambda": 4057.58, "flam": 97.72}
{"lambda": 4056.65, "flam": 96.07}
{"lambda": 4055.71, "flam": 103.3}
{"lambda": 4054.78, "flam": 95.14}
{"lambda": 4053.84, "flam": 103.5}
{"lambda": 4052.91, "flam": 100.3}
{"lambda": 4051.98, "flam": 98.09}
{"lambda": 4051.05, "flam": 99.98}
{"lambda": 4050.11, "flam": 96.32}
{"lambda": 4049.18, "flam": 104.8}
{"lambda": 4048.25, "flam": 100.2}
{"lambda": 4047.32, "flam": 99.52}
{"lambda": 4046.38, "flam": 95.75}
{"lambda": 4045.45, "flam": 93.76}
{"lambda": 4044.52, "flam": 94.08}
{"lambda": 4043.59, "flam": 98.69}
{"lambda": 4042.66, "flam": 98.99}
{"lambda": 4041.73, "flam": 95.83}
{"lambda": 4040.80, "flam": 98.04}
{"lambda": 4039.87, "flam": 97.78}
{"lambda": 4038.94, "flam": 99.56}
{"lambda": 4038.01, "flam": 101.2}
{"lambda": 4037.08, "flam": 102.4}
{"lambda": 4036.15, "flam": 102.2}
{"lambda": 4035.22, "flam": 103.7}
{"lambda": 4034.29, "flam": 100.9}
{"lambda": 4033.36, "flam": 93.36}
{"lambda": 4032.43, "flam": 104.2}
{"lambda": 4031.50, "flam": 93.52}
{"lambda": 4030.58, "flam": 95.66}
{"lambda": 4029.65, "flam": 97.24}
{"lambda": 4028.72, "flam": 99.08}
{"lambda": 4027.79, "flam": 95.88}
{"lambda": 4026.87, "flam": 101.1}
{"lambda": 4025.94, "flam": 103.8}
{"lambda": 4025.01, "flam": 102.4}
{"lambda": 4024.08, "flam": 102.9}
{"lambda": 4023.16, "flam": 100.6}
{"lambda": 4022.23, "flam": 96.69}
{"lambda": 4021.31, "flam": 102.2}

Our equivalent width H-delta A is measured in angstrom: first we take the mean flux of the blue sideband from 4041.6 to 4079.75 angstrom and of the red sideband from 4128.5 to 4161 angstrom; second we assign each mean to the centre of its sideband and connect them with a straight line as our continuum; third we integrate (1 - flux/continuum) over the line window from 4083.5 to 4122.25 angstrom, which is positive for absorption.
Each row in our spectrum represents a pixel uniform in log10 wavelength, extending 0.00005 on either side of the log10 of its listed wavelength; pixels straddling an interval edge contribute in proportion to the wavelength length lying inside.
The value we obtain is 6.74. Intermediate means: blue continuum 96.5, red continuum 94.6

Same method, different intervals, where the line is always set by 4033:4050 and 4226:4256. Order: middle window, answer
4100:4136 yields 5.1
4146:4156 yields 0.1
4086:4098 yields 1.8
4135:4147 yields 0.2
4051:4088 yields 1.2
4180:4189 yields 0.0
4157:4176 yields -0.1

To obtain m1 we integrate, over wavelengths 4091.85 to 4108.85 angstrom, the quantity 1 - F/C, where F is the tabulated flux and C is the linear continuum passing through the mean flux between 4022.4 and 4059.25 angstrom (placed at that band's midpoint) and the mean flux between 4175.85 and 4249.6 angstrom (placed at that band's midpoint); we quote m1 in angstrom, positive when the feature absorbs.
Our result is 5.27 angstrom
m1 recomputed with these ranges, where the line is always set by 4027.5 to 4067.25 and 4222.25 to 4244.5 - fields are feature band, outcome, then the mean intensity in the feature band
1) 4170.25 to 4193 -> 0.0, 95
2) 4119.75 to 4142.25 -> 0.6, 93.6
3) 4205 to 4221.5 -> -0.3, 95.6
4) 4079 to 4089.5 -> 0.6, 91.4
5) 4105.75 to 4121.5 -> 1.8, 85.5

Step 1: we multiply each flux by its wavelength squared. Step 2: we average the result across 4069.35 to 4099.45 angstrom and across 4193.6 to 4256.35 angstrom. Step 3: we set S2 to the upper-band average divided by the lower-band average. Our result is 1.15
